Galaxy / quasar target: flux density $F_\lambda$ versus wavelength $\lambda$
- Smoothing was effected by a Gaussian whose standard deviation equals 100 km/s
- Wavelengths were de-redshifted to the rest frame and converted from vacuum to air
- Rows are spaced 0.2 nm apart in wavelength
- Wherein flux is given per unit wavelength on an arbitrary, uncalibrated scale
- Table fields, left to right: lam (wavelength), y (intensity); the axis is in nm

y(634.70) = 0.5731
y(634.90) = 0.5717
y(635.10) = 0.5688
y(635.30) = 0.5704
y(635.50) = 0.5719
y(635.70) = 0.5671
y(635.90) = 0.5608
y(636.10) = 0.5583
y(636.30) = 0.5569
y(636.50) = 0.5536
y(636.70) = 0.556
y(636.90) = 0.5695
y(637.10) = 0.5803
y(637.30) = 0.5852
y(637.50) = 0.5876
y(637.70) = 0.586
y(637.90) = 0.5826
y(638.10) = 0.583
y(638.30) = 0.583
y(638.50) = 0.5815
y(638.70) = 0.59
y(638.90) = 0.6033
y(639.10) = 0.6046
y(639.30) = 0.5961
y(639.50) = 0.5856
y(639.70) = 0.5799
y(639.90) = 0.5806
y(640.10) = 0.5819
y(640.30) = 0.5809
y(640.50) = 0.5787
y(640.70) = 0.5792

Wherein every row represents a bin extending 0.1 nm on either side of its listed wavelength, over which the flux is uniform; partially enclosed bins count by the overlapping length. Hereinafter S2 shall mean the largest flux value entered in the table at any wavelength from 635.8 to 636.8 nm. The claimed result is 0.5608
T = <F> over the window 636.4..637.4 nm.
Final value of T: 0.569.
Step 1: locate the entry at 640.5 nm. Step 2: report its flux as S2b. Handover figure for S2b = 0.5787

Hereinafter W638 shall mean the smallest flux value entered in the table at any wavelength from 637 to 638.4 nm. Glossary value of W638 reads 0.5803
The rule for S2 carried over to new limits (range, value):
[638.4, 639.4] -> 0.6046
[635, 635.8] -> 0.5719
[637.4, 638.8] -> 0.59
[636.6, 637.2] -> 0.5803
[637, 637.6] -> 0.5876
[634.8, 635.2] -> 0.5717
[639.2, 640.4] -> 0.5961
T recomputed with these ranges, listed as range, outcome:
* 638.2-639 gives 0.589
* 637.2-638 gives 0.585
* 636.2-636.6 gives 0.555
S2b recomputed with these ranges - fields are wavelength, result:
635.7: 0.5671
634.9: 0.5717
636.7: 0.556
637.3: 0.5852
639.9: 0.5806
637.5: 0.5876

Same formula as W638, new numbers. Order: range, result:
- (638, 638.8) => 0.5815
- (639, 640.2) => 0.5799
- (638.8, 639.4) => 0.5961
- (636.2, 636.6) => 0.5536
